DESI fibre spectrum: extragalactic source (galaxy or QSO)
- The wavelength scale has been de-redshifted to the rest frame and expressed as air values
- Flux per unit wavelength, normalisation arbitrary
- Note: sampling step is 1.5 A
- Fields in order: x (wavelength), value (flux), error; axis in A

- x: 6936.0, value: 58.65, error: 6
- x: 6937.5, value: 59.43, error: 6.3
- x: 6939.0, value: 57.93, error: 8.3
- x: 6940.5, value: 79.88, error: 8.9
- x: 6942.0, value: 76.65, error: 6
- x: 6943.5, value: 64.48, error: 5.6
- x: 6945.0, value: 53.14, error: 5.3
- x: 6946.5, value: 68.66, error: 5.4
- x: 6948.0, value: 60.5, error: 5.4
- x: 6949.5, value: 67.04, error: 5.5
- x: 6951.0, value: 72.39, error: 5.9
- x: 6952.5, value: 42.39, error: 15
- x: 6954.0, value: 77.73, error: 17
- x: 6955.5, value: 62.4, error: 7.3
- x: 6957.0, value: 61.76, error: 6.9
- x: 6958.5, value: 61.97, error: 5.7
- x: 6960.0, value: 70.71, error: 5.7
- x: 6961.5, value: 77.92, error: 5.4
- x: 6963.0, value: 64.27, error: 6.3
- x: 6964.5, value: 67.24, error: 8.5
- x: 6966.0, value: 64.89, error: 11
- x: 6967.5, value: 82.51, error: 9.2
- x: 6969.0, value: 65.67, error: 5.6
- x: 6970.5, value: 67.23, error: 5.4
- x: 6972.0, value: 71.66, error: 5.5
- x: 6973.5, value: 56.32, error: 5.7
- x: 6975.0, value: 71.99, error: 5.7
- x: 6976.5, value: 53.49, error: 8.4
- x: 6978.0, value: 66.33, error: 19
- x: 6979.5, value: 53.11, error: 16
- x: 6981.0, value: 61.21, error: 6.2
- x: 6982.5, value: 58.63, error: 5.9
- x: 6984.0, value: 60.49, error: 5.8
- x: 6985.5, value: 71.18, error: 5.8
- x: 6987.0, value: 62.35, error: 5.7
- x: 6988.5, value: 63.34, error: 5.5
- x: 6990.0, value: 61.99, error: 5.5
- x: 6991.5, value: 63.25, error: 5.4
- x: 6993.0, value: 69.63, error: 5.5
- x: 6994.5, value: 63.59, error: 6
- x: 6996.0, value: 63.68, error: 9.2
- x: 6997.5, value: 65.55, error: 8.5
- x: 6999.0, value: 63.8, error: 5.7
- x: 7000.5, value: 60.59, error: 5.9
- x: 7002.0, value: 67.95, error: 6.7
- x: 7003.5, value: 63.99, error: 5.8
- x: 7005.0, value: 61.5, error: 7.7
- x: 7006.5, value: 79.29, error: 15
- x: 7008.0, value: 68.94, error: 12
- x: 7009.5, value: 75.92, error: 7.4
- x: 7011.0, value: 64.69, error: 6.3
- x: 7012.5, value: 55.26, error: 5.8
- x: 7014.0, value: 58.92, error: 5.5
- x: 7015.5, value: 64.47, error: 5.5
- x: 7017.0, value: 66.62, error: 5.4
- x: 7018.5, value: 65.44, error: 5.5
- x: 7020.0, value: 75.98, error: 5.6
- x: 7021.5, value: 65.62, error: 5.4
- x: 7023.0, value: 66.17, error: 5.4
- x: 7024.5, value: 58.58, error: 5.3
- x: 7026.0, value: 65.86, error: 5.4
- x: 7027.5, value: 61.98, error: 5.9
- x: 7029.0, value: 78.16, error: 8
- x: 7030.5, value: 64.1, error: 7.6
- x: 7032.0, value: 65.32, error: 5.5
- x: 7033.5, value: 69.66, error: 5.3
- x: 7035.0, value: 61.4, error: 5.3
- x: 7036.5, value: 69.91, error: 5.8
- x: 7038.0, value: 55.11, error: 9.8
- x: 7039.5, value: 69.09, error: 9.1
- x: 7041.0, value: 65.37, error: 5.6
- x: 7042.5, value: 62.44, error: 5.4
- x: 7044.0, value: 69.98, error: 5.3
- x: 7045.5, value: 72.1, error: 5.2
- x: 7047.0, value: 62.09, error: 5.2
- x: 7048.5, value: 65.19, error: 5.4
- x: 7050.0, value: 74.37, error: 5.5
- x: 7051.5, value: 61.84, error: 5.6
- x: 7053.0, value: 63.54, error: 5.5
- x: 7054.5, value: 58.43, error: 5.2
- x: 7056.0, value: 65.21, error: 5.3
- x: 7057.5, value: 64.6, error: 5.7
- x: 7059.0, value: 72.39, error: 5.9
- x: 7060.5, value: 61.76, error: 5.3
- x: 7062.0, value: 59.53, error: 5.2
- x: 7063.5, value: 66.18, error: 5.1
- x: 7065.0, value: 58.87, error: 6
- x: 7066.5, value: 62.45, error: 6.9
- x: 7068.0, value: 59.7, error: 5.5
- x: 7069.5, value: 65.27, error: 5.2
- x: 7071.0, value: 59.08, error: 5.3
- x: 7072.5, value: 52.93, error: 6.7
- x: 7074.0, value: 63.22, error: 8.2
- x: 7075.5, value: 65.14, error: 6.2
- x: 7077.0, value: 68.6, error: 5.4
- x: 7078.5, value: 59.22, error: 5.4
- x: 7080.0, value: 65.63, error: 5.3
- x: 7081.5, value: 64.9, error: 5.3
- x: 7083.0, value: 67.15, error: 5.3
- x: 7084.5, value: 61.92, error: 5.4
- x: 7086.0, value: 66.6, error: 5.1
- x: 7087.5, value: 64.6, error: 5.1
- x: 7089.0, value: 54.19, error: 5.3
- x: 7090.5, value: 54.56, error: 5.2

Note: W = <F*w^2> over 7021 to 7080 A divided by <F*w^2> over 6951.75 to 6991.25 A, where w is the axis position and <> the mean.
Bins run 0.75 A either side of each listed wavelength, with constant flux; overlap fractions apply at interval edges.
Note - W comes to 1.0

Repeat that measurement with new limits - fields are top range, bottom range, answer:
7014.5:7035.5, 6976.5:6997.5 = 1.07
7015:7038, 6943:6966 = 1.04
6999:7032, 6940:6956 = 1.02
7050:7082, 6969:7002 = 1.02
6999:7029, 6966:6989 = 1.03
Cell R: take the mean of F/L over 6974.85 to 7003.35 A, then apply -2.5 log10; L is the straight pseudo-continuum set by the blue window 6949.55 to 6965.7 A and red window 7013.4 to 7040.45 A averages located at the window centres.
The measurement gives 0.05 mag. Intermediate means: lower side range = 65.9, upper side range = 65.7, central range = 63.1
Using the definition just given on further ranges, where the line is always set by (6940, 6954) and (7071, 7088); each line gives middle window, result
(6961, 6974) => -0.06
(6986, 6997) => 0.01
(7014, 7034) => -0.04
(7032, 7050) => -0.03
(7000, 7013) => -0.04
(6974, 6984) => 0.07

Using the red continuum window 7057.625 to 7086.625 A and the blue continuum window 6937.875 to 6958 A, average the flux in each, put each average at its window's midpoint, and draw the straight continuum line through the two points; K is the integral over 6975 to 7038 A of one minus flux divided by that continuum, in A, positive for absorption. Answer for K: -0.7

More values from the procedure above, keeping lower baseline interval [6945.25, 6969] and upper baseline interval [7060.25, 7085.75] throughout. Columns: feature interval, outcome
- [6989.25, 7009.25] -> -0.3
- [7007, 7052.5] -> -1.5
